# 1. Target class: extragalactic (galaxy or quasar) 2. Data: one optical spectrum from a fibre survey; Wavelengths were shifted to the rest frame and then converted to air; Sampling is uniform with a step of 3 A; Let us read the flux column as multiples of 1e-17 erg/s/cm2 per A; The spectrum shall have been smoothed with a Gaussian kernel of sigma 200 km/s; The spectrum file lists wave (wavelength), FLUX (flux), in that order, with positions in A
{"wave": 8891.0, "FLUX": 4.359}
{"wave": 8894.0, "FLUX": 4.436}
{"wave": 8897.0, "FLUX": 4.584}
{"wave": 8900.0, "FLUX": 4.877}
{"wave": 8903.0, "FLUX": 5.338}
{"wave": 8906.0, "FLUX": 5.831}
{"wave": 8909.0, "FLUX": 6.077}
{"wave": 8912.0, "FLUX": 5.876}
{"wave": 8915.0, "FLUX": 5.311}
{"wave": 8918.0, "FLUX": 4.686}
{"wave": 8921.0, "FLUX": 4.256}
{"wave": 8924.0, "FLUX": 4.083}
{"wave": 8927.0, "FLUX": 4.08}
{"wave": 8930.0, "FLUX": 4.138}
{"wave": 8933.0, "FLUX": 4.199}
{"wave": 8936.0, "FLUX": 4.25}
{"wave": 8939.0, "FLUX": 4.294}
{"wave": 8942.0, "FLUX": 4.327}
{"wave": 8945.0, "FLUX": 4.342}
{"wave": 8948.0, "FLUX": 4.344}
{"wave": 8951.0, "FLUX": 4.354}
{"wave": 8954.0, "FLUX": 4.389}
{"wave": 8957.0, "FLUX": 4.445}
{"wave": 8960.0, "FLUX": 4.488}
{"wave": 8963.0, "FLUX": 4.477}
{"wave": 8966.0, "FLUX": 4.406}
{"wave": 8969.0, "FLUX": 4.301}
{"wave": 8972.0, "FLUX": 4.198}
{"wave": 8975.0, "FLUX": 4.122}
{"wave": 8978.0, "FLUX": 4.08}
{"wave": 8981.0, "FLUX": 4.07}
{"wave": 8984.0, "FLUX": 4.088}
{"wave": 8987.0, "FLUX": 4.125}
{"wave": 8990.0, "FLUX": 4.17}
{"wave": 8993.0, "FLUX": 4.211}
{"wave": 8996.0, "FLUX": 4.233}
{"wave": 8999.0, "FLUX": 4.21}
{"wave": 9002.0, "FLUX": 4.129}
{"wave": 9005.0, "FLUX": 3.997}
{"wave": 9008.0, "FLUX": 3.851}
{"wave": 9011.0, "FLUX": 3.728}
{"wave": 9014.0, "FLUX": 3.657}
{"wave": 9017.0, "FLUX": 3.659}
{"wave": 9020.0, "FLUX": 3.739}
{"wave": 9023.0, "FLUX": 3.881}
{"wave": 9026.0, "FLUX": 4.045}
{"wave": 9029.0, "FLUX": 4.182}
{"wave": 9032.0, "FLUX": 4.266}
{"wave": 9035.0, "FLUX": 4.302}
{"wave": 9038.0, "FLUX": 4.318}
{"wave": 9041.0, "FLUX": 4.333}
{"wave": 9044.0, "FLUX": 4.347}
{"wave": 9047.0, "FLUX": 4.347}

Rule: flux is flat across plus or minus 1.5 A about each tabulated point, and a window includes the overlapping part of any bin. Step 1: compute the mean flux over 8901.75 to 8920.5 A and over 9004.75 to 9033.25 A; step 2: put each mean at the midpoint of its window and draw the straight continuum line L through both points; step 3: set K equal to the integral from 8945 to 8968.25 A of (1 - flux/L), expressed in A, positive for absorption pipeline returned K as 1.9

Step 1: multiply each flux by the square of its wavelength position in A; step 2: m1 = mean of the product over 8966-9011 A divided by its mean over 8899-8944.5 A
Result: 0.9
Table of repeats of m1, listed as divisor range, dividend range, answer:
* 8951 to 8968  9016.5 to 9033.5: 0.91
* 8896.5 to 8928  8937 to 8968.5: 0.88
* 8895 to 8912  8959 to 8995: 0.80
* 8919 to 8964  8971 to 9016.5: 0.95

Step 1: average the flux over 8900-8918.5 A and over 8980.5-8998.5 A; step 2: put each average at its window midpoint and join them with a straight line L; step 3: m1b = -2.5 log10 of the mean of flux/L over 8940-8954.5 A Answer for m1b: 0.12 mag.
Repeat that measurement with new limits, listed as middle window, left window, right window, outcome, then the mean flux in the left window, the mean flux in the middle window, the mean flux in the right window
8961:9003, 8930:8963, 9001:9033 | -0.021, 4.34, 4.21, 3.91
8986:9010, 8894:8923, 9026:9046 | 0.107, 5.14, 4.11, 4.27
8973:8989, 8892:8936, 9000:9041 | 0.051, 4.82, 4.1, 4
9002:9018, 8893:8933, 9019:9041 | 0.119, 4.87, 3.82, 4.13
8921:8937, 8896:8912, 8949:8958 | 0.178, 5.42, 4.16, 4.39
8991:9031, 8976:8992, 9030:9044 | 0.063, 4.11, 3.97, 4.3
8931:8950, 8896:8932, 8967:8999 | 0.083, 4.92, 4.29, 4.17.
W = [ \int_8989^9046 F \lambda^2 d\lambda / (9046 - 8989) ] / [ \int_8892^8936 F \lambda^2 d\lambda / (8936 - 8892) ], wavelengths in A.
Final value 0.86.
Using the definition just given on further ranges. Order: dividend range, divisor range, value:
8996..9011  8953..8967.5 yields 0.92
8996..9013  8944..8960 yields 0.92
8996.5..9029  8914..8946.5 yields 0.92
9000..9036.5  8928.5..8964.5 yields 0.93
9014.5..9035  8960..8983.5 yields 0.95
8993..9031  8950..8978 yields 0.92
